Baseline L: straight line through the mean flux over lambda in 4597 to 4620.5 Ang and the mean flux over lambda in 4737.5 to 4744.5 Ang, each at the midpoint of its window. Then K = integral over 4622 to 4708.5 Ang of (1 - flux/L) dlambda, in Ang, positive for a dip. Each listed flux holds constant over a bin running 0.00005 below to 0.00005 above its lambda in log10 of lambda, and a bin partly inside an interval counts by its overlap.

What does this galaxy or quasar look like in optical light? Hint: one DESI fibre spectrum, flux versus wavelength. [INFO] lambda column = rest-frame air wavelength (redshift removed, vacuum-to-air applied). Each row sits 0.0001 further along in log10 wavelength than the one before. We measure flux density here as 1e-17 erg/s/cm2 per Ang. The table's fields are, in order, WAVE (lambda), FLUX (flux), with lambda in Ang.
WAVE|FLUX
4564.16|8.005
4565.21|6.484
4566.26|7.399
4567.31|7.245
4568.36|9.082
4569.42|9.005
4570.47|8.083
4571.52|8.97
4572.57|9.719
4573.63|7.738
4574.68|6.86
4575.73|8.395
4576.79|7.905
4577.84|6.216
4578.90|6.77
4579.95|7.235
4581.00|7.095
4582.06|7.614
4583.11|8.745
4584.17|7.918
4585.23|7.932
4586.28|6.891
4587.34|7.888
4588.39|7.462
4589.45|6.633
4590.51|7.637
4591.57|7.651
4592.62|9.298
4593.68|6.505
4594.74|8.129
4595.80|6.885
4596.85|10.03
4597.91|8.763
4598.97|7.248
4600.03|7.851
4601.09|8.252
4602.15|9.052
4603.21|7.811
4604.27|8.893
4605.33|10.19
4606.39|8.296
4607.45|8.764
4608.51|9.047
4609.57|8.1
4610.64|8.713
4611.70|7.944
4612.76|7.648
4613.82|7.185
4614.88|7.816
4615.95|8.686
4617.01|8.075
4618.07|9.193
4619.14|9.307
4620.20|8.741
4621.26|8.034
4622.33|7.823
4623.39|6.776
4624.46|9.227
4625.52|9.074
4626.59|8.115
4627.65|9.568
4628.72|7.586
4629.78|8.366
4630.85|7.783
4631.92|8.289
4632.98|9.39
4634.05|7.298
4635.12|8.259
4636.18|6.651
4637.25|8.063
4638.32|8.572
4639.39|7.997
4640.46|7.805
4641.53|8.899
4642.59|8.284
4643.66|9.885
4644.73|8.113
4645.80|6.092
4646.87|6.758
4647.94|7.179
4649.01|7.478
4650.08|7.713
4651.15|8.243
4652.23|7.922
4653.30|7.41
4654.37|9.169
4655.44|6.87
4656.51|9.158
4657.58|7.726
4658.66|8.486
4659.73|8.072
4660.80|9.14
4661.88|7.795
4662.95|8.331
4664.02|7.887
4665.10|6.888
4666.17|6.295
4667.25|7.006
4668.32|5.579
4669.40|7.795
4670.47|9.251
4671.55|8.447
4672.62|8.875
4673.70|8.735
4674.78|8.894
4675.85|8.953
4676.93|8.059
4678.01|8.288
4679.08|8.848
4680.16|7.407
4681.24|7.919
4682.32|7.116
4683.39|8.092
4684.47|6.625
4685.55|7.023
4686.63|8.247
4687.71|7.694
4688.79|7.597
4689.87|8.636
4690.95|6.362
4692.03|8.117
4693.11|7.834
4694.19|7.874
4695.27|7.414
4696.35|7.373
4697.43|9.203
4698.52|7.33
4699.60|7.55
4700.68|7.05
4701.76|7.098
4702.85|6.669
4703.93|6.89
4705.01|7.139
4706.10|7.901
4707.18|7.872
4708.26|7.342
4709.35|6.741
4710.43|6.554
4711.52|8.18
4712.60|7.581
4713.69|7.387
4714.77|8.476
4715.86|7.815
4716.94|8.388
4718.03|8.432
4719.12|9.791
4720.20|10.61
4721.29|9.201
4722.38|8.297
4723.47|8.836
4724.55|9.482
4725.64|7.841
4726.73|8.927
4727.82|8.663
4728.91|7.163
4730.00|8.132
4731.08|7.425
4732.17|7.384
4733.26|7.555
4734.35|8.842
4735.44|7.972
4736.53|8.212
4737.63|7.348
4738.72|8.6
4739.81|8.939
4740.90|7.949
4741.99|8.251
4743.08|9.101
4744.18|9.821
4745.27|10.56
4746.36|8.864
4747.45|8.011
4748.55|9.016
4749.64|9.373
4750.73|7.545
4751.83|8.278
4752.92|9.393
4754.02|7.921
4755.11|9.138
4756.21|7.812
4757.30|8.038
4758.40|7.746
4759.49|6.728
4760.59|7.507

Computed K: 6.4 Ang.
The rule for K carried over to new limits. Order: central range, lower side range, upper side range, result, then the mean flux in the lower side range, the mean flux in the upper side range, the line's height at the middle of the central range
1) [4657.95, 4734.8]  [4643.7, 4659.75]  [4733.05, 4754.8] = 2.5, 7.81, 8.6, 8.19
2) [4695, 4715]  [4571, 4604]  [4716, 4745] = 2.3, 7.85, 8.52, 8.4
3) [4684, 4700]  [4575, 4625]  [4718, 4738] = 1.3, 8.04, 8.43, 8.32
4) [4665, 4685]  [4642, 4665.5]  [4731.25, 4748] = 0.5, 7.95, 8.47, 8.08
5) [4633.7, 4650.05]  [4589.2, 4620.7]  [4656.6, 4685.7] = 0.5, 8.29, 7.94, 8.1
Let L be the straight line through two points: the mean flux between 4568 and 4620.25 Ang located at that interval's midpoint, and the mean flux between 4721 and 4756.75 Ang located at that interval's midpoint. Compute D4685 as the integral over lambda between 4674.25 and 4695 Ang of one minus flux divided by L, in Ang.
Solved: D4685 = 1.17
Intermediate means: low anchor 8.11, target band 7.87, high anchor 8.47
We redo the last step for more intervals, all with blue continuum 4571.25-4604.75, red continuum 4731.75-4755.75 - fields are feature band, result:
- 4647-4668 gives 0.99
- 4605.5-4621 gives -0.88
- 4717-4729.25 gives -0.57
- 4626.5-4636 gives -0.22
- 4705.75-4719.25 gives 0.95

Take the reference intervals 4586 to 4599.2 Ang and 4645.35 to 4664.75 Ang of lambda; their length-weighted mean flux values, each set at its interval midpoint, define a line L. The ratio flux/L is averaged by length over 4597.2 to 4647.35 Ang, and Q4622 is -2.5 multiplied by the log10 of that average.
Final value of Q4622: -0.060 mag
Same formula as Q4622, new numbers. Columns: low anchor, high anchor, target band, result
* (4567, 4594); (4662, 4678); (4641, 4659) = -0.007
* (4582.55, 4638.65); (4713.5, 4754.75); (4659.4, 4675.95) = 0.050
